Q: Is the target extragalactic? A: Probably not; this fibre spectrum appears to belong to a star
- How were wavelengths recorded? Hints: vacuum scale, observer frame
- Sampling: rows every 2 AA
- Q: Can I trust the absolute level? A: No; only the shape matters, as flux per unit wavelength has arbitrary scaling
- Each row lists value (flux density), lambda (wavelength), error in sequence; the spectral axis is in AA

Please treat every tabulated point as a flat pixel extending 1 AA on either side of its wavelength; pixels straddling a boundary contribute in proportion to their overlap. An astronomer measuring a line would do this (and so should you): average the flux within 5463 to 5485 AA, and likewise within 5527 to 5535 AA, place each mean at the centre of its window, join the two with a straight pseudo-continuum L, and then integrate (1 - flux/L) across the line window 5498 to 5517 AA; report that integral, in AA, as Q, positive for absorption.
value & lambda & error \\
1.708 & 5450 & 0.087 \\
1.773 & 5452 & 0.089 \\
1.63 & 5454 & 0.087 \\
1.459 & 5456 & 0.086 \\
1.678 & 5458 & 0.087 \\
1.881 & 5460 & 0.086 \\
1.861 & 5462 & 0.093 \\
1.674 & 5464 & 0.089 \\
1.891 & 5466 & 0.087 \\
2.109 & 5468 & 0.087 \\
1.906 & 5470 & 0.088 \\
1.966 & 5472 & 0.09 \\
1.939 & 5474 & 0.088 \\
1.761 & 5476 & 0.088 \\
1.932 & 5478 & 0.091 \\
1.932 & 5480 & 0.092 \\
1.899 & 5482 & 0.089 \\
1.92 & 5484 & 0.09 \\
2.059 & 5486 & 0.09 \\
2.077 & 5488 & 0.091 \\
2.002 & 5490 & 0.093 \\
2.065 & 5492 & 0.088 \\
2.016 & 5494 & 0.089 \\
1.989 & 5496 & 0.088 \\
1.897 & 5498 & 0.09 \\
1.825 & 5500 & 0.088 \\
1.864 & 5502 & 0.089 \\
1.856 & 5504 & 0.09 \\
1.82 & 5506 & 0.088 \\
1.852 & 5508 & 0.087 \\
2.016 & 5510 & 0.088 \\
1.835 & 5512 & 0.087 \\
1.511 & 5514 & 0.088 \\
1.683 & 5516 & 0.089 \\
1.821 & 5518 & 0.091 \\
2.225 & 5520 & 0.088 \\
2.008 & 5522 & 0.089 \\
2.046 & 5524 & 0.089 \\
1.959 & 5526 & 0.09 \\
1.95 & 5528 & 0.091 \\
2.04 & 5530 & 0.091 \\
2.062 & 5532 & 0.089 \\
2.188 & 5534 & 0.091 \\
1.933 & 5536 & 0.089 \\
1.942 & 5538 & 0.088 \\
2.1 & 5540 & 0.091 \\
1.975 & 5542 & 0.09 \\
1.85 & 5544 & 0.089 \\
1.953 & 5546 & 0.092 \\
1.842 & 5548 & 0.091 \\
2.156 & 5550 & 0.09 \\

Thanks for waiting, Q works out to 1.74 AA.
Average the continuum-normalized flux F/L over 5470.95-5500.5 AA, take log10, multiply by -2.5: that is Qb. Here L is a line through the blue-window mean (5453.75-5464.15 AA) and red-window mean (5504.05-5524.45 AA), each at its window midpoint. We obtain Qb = -0.10 mag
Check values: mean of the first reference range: 1.7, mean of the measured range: 1.95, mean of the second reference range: 1.88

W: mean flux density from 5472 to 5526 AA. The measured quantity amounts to 1.92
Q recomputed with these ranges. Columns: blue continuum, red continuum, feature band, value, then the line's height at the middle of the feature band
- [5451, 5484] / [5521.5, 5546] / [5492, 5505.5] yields 0.0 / 1.91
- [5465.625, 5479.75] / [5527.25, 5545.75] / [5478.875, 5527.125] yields 1.0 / 1.97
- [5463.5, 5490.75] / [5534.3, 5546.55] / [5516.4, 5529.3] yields -0.2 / 1.96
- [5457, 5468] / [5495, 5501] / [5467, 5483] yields -0.7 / 1.85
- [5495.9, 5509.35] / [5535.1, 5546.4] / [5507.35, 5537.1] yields -0.4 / 1.91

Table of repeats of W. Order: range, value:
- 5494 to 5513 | 1.89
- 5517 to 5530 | 2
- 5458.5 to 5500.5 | 1.93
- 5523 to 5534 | 2.03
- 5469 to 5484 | 1.91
